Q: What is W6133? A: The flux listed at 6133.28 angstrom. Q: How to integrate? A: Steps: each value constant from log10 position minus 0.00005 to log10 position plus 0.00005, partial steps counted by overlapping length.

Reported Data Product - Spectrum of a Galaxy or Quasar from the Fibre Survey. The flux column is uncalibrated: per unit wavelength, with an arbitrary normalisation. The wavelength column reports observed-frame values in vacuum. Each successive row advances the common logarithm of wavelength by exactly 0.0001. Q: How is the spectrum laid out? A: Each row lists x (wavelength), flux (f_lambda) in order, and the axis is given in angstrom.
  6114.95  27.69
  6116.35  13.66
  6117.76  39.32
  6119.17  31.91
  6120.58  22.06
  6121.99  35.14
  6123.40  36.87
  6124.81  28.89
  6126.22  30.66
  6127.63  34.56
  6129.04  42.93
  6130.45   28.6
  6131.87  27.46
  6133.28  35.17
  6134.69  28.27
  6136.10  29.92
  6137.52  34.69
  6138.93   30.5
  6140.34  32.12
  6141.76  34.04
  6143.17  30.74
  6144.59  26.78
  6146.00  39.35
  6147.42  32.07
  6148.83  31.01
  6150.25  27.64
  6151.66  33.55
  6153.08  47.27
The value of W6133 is 35.17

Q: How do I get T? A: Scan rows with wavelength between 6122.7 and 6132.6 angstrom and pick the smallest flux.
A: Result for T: 27.46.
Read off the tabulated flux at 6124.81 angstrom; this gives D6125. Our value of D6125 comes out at 28.89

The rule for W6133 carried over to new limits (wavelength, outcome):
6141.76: 34.04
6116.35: 13.66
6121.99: 35.14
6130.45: 28.6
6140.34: 32.12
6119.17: 31.91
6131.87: 27.46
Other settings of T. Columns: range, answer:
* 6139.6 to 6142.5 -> 32.12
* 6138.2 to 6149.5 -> 26.78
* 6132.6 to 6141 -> 28.27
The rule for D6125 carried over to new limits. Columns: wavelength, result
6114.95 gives 27.69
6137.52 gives 34.69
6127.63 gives 34.56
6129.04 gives 42.93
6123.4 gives 36.87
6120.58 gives 22.06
